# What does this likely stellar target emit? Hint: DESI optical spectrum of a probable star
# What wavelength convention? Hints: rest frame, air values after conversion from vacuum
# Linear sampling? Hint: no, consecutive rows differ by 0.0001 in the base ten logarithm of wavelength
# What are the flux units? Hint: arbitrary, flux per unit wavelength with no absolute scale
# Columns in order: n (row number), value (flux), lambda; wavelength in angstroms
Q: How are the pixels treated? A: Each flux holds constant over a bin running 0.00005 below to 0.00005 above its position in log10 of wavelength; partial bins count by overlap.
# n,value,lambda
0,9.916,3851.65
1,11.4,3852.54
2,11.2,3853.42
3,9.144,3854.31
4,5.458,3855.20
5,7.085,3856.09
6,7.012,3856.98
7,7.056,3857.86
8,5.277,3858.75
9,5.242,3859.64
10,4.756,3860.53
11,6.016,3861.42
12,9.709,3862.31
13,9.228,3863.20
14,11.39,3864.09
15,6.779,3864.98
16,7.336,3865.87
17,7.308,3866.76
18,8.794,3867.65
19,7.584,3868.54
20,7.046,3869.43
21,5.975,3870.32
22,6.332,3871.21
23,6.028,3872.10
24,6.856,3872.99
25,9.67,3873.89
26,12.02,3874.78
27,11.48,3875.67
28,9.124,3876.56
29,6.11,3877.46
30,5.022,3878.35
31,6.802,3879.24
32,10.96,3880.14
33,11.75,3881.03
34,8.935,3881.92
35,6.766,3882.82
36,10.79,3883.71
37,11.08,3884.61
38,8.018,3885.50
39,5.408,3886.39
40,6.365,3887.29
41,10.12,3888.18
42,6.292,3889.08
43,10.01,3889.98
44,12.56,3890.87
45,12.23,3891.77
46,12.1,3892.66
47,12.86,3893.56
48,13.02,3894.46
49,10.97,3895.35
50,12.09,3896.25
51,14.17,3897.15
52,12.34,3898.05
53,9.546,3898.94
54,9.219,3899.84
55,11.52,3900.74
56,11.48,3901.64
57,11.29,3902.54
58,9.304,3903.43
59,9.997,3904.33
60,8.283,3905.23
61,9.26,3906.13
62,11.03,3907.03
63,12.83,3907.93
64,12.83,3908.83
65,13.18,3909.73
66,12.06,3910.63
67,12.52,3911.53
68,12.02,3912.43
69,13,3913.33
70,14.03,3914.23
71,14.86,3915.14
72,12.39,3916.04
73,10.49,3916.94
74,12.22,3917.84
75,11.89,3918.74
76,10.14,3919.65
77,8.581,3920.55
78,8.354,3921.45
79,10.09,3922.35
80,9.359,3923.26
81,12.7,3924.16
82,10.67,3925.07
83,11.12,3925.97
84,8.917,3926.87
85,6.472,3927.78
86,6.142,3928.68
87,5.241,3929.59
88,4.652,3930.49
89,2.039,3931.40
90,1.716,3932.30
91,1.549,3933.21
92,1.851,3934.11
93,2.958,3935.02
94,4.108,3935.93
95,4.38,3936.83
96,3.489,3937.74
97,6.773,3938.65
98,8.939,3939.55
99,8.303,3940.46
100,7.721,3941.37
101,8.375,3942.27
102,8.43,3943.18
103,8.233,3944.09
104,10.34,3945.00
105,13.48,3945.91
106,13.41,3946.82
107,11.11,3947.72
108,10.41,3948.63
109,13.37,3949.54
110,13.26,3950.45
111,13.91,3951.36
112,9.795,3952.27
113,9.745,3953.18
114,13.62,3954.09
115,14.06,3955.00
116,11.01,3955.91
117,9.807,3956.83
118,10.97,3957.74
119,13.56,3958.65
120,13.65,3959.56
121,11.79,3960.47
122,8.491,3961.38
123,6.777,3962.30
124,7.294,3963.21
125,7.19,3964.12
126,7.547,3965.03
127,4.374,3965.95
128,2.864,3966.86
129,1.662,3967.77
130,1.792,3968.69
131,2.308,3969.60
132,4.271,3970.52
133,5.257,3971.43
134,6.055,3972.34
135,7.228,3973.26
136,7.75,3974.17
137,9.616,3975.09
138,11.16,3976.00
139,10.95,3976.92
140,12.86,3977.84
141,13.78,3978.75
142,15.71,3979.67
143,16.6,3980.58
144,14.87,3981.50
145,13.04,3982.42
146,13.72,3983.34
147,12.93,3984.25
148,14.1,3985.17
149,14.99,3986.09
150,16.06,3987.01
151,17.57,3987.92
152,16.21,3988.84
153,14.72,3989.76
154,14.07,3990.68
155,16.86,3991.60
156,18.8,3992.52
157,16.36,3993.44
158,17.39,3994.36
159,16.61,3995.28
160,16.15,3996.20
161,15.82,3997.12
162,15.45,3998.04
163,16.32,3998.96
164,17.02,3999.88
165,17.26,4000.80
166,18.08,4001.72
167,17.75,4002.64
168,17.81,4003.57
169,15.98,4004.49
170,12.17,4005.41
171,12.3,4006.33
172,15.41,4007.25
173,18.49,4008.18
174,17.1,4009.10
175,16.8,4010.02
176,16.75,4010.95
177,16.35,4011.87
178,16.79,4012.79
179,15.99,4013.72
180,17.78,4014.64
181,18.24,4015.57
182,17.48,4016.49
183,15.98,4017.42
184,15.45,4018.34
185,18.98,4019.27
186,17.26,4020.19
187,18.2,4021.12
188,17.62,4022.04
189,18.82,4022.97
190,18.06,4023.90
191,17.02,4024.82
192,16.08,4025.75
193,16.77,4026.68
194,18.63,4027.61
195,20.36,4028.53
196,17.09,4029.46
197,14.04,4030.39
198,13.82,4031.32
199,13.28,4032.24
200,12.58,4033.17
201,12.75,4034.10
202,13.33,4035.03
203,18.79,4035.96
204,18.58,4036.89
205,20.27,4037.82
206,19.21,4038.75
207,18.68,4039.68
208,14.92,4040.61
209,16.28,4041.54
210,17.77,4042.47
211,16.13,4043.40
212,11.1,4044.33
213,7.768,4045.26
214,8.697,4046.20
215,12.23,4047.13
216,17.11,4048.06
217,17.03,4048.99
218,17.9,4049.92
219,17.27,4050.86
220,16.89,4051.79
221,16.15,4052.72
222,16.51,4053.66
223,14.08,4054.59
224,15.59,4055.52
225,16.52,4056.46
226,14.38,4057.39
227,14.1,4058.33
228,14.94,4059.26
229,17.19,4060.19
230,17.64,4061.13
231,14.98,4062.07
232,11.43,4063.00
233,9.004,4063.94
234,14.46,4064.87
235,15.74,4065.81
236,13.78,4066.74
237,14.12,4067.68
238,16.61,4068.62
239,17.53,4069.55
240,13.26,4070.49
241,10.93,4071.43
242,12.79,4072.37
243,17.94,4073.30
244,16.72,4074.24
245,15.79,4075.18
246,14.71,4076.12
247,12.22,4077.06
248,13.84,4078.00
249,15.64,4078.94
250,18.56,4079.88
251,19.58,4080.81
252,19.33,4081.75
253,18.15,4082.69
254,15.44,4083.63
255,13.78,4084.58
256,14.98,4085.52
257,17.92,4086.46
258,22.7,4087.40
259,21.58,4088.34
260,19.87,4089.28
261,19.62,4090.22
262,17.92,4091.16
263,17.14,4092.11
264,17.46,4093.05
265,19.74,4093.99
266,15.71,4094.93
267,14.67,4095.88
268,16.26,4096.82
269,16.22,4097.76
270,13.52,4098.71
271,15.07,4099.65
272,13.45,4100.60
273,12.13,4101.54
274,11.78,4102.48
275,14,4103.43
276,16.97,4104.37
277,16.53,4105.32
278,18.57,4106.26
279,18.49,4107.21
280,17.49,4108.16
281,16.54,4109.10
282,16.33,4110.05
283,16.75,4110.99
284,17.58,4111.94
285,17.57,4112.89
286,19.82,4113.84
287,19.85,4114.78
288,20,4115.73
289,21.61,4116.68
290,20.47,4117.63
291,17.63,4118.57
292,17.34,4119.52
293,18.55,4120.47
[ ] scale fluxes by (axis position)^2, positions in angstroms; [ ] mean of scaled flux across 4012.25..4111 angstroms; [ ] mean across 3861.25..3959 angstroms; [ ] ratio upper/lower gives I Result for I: 1.8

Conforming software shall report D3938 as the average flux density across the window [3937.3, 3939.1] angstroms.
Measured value 5.15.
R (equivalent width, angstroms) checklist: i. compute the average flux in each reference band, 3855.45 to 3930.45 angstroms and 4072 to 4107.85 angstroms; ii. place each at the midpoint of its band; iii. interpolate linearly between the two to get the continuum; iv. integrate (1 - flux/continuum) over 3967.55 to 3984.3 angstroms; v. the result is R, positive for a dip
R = 3.96 angstroms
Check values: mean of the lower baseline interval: 9.55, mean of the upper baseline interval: 16.5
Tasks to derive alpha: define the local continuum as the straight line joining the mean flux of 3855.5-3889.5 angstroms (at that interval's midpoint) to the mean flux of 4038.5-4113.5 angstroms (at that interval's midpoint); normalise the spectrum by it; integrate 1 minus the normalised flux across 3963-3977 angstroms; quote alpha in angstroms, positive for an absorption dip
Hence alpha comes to 6.9 angstroms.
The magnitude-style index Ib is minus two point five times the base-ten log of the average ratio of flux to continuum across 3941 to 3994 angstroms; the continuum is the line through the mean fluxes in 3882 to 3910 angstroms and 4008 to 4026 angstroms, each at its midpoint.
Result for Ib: 0.31 mag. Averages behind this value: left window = 10.5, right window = 17.3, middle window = 11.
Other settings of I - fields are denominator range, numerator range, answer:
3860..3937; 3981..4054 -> 1.87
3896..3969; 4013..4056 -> 1.82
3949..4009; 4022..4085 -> 1.30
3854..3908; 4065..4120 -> 2.06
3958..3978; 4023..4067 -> 2.17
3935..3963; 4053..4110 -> 1.71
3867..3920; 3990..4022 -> 1.72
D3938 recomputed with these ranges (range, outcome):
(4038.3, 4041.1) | 17.6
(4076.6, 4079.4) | 13.9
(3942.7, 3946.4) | 10.1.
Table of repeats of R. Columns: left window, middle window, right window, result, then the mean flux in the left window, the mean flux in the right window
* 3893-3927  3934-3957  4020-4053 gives 6.1 angstroms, 11.4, 16.1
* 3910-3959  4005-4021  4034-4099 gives -3.8 angstroms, 9.42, 15.9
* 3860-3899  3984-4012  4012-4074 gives -4.5 angstroms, 9.08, 15.7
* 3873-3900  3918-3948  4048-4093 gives 9.9 angstroms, 9.89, 16.1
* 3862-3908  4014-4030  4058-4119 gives -3.9 angstroms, 9.46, 16.4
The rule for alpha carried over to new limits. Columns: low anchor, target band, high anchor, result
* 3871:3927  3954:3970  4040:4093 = 5.40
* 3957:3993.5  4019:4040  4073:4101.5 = -4.97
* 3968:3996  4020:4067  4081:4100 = -1.51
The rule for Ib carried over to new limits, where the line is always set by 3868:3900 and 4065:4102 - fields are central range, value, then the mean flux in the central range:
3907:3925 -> -0.12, 11.7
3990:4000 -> -0.24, 16.4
